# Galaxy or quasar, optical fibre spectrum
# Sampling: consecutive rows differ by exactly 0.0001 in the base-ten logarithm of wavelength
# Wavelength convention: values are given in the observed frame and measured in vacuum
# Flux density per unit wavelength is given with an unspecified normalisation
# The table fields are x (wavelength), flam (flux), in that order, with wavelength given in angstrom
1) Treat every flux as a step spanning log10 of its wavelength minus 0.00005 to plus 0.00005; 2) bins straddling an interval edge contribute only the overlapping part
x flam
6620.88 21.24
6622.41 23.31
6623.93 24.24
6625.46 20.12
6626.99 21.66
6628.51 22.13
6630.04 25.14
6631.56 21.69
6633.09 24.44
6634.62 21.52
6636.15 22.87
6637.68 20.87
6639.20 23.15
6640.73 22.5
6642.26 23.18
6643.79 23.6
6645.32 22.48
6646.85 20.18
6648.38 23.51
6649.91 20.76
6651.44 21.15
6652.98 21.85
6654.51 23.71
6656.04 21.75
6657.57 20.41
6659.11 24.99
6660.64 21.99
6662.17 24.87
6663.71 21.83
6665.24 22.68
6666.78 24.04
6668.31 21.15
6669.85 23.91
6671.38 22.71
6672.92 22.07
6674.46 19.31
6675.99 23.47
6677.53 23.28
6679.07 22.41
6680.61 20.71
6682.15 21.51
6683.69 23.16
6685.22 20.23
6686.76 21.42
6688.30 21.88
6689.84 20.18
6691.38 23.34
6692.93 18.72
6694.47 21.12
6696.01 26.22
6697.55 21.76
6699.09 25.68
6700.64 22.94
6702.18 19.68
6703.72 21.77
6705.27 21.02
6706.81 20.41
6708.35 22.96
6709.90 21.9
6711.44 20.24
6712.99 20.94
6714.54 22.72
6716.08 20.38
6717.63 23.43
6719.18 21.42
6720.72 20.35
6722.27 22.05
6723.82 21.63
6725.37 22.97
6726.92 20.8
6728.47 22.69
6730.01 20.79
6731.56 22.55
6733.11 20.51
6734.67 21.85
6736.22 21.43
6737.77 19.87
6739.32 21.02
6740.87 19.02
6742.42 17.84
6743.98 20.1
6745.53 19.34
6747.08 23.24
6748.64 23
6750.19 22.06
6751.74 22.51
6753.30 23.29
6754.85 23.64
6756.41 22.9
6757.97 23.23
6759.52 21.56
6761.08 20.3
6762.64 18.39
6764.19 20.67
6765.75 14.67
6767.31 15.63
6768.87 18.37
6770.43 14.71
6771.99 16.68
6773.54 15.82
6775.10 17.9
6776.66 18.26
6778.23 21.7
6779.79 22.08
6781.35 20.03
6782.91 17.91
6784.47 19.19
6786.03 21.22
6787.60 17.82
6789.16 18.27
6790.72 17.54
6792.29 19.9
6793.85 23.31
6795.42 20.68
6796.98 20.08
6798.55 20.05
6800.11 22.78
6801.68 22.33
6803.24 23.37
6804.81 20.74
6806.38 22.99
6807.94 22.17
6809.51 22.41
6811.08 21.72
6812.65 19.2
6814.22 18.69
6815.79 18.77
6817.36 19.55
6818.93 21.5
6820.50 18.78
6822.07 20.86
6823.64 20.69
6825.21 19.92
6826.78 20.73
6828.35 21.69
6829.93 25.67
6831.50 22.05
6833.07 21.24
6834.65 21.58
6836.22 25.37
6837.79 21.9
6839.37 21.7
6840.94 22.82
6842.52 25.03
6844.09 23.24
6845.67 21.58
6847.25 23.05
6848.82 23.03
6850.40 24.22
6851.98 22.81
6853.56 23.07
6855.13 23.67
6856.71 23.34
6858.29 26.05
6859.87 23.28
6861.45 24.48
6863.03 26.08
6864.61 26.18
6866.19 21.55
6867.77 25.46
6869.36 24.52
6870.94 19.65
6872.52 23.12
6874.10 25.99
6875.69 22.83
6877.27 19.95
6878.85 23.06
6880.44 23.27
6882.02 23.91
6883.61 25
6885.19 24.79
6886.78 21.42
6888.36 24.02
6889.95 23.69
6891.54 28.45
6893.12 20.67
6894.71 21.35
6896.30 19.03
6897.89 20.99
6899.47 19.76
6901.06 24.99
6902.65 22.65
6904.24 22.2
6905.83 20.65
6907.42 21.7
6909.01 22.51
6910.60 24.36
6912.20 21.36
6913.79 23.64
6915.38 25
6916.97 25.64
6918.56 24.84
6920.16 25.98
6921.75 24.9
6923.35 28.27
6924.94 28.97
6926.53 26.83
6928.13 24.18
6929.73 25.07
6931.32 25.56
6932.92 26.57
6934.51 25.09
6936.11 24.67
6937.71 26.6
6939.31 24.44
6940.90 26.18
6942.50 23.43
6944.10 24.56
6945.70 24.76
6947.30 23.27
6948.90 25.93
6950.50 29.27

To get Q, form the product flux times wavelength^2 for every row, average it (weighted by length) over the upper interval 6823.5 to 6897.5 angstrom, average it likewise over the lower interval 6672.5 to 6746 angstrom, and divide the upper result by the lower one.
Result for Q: 1.13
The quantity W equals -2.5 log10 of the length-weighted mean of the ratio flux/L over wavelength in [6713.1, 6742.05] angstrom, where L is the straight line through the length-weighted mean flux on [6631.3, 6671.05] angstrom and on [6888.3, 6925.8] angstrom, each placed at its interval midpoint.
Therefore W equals 0.07 mag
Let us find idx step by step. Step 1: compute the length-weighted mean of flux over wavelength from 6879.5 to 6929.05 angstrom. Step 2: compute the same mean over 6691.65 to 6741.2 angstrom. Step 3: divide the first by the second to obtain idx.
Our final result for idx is 1.10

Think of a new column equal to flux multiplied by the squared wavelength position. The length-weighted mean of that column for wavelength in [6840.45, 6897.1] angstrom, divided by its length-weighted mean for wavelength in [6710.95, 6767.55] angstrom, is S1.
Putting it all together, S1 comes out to 1.15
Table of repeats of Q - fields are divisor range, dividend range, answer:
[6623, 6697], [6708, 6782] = 0.95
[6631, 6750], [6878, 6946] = 1.17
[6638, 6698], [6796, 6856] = 1.03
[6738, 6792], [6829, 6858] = 1.20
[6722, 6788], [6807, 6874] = 1.14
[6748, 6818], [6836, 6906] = 1.18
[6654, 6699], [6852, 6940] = 1.14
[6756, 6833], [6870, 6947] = 1.23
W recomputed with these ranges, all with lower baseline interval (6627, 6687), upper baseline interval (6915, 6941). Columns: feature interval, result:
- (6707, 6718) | 0.07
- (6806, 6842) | 0.15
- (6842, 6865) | 0.04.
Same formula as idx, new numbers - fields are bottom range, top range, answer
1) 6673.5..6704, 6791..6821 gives 0.96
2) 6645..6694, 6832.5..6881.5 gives 1.06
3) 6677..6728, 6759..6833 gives 0.92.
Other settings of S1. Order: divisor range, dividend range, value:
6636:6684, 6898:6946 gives 1.18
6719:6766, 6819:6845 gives 1.07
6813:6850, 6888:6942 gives 1.14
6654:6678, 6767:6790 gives 0.84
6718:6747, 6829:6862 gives 1.15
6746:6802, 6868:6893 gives 1.21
